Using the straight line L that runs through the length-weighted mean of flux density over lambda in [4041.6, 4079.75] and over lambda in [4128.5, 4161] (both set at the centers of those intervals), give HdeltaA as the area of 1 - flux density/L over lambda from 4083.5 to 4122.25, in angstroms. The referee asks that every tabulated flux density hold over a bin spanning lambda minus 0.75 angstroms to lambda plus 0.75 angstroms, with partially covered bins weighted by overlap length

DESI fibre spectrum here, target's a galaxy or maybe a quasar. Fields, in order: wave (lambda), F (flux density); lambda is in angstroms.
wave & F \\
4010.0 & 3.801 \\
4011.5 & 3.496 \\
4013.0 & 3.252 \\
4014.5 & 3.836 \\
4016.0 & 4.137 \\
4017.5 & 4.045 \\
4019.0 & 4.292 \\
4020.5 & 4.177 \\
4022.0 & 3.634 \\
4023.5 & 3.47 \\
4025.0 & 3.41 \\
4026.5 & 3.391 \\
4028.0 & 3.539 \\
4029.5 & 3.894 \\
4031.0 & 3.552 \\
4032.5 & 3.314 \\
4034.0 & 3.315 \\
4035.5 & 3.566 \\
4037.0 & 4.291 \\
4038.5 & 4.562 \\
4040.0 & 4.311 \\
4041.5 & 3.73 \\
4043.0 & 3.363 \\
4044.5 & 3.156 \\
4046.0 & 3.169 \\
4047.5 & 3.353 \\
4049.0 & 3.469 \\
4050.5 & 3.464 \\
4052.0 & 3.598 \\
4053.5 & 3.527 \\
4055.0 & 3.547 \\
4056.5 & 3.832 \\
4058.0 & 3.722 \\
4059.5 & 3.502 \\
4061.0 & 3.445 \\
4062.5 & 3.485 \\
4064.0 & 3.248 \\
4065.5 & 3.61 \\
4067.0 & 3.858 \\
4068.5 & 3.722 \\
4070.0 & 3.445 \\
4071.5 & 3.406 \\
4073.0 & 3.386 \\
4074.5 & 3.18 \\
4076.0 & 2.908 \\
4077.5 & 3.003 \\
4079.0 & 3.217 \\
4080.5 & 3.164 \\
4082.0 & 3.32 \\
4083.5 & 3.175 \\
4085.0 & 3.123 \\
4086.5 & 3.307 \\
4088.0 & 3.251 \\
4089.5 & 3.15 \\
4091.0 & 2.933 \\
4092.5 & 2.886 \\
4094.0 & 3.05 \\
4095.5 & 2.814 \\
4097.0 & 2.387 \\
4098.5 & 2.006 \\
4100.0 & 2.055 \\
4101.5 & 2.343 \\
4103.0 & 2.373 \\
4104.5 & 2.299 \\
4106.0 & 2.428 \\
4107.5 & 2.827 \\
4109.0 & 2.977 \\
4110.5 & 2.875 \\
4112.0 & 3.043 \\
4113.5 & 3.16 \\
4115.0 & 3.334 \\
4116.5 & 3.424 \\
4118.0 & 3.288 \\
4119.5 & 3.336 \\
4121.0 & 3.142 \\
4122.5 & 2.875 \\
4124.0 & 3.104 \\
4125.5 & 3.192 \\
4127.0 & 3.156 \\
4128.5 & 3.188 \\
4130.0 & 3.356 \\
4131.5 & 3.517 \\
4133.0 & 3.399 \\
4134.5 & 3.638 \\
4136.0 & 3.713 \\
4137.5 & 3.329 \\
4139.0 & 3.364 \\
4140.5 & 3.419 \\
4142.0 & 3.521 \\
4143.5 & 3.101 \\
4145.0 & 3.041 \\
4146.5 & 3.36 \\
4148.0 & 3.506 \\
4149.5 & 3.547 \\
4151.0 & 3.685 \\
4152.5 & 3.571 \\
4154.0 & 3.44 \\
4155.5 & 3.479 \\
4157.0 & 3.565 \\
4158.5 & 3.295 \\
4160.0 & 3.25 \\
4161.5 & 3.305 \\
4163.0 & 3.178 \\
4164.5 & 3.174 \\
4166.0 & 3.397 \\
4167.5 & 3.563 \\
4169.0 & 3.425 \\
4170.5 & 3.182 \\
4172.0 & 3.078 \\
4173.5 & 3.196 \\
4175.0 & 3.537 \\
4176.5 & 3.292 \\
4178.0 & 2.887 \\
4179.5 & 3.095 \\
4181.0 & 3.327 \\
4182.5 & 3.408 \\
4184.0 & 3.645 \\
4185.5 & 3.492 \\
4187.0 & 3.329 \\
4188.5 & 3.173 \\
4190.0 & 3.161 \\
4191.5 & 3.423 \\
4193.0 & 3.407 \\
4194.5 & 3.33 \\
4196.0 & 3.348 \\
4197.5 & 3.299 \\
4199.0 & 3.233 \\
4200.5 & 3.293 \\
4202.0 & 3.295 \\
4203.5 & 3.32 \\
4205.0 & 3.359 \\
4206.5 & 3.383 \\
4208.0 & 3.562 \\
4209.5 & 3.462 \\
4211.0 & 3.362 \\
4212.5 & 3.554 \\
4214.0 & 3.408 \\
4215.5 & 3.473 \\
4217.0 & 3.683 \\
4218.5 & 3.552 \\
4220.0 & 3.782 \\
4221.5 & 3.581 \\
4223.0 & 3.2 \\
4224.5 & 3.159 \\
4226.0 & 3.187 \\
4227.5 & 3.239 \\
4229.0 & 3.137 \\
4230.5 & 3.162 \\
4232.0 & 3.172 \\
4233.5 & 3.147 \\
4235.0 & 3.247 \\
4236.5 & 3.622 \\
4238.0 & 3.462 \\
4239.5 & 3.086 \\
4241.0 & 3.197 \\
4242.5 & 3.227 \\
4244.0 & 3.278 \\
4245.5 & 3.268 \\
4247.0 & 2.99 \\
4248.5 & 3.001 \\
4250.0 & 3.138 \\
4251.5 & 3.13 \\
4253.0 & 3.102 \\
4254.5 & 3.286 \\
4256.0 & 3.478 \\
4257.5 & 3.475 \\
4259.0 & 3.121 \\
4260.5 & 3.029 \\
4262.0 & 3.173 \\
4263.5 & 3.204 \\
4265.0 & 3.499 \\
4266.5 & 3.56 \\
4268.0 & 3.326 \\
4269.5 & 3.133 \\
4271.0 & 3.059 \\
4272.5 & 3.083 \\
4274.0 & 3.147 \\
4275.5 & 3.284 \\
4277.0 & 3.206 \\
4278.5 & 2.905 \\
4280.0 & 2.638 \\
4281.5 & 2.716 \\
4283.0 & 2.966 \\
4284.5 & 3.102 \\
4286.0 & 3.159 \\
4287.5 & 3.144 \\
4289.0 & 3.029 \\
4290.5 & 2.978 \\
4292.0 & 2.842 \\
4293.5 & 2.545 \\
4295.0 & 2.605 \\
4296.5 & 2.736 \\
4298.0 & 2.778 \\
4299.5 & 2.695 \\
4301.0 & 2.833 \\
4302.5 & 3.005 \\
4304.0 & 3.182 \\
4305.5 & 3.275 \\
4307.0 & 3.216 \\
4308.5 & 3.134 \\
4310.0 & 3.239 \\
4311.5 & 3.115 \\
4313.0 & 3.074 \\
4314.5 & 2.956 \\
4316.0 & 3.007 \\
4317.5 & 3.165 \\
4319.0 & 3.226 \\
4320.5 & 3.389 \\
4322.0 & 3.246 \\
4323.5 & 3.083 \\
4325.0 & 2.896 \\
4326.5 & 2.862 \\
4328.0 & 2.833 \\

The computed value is 6.2 angstroms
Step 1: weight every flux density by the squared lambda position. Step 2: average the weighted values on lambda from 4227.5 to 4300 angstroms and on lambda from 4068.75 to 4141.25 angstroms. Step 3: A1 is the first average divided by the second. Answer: 1.09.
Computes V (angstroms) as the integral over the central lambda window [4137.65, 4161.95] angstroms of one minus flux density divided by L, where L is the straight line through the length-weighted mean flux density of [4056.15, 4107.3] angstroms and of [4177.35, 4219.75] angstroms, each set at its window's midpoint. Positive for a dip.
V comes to -1.1 angstroms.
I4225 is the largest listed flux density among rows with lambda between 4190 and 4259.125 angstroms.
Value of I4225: 3.782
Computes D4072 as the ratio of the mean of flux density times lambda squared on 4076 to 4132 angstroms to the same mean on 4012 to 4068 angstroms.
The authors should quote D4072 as 0.8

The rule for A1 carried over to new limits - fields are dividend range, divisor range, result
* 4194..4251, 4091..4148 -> 1.15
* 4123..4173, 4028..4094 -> 1.02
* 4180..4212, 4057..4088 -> 1.06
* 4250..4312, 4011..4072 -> 0.95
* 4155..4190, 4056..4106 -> 1.12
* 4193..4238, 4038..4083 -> 1.04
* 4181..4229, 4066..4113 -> 1.21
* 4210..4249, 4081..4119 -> 1.23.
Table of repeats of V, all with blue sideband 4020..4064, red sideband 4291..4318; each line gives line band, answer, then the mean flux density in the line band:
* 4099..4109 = 3.0 angstroms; 2.42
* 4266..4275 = -0.5 angstroms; 3.21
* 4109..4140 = 1.2 angstroms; 3.27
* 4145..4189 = -0.7 angstroms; 3.35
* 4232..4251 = -0.6 angstroms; 3.22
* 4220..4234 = -0.4 angstroms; 3.25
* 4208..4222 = -1.6 angstroms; 3.54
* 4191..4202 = -0.3 angstroms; 3.33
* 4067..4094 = 2.2 angstroms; 3.22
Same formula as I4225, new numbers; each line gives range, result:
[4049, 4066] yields 3.832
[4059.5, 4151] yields 3.858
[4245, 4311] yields 3.56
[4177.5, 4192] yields 3.645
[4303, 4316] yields 3.275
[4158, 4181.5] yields 3.563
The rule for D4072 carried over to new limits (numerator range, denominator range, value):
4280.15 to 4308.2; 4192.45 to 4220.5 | 0.89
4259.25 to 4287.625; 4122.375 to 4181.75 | 0.99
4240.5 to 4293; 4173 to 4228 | 0.96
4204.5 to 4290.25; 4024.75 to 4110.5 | 1.08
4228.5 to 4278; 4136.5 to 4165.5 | 1.00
